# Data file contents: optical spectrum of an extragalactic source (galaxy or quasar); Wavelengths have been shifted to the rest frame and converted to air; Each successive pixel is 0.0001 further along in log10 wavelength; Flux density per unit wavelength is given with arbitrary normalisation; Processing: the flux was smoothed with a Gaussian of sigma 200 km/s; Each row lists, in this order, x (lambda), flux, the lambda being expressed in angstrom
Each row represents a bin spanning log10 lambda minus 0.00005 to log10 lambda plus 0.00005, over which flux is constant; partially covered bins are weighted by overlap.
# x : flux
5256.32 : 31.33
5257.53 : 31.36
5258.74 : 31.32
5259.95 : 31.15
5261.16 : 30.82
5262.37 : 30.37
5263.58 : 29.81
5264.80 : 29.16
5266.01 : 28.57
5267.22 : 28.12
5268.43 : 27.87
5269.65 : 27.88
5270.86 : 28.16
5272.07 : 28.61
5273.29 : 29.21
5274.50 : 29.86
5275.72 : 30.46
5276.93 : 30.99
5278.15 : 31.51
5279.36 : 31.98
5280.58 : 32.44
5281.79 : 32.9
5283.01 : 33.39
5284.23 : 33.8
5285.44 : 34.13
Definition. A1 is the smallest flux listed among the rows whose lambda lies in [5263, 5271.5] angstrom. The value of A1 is 27.87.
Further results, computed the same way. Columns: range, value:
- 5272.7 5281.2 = 29.21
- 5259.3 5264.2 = 29.81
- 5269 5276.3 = 27.88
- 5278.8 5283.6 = 31.98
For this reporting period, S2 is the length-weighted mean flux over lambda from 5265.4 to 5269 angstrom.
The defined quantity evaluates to 28.3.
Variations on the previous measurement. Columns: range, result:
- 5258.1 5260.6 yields 31.3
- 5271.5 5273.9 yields 28.9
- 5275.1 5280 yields 31.2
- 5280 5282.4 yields 32.7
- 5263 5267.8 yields 28.9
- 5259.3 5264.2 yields 30.5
